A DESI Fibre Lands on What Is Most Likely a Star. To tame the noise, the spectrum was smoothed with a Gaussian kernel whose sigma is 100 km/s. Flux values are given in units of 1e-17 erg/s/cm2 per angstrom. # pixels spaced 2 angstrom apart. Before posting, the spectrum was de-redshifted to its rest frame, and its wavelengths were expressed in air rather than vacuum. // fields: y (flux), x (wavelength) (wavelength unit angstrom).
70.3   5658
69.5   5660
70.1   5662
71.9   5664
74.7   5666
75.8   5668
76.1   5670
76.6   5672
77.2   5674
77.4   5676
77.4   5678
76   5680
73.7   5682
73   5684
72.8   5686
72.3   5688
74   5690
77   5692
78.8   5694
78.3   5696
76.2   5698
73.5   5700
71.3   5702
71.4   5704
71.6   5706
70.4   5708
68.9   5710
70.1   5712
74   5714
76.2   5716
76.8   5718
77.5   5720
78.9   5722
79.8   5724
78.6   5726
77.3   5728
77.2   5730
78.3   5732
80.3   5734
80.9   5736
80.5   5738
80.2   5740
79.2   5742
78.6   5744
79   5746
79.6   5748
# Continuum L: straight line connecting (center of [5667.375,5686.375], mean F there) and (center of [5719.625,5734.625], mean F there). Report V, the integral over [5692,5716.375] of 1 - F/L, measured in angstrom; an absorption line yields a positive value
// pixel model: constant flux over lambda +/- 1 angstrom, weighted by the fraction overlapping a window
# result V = 1.2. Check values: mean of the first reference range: 75.7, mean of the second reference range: 78.5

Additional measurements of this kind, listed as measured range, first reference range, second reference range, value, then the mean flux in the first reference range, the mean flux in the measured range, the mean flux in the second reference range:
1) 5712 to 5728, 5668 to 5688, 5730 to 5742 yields 0.3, 75.4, 76.9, 79.7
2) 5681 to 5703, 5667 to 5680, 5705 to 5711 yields -0.4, 76.7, 74.6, 70.3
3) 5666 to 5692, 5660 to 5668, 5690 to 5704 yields -0.5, 72.3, 75.2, 75.4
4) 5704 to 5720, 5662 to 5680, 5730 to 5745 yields 1.1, 75.6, 72.8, 79.5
